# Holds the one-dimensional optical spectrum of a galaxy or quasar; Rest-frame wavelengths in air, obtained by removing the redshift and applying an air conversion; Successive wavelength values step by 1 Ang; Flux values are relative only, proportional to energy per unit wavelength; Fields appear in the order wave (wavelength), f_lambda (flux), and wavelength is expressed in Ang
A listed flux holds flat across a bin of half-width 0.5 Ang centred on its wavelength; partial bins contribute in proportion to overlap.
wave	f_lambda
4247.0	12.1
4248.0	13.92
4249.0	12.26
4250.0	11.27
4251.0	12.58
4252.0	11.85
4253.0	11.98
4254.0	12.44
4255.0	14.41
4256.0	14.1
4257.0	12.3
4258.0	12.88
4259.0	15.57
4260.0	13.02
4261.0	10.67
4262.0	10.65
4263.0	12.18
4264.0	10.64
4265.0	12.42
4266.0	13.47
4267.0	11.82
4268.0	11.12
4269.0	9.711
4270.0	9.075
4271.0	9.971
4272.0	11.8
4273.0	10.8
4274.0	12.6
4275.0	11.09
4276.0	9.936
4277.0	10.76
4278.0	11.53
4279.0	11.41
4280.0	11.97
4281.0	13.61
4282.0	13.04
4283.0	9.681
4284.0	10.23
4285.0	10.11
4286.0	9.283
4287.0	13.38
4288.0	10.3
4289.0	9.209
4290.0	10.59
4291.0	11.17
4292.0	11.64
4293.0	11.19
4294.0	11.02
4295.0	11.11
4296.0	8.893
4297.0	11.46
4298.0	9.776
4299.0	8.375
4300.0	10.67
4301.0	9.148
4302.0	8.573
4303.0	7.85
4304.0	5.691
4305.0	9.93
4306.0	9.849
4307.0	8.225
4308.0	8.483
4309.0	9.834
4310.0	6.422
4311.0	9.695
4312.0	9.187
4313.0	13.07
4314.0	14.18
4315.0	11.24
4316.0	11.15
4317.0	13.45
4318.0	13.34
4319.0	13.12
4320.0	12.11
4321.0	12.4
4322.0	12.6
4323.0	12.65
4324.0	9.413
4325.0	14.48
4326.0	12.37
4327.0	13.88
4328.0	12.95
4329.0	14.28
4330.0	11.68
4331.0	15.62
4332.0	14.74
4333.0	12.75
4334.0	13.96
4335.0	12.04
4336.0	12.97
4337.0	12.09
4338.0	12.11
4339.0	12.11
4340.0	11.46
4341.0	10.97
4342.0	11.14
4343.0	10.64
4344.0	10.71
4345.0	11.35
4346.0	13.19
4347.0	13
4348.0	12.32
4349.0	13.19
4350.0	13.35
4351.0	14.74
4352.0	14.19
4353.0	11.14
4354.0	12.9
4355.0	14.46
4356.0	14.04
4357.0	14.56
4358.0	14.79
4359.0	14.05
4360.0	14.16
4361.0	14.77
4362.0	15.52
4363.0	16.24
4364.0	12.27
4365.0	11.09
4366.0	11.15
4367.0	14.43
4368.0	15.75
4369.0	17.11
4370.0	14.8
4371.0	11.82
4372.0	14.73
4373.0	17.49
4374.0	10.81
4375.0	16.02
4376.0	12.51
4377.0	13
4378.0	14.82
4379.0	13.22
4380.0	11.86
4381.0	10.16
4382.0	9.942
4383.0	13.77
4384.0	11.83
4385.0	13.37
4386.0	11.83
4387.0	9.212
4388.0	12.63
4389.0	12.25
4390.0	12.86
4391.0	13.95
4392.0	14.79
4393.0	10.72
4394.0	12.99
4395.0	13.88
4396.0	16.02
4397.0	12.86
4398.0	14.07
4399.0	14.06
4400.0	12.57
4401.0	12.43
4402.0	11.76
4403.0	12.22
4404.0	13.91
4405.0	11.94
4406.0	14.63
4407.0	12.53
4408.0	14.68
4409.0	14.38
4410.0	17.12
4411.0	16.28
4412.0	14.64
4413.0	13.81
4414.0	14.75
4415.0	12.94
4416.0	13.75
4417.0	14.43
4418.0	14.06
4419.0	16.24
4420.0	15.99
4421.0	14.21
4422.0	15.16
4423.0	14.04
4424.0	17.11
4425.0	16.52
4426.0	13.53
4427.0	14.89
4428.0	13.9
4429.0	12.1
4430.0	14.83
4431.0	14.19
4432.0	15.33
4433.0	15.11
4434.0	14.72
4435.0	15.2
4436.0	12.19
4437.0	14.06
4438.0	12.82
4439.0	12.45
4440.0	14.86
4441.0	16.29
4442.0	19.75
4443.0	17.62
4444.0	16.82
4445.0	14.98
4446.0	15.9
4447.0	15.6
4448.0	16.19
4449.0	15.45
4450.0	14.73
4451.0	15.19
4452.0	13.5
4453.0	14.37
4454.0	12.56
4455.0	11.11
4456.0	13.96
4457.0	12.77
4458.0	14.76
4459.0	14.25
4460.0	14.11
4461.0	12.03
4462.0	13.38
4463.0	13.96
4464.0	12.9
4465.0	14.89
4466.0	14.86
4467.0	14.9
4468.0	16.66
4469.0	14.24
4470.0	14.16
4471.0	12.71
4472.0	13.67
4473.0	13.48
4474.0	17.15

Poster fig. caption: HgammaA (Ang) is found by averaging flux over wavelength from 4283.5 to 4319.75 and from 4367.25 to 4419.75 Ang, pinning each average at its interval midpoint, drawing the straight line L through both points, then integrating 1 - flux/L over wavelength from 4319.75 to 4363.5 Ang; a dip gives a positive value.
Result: -4.94 Ang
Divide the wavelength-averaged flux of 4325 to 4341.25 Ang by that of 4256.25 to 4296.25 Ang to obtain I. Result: 1.14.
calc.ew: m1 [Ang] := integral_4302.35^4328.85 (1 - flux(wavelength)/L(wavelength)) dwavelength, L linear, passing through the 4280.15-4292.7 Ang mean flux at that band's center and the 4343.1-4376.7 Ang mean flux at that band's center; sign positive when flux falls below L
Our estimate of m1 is 2.3 Ang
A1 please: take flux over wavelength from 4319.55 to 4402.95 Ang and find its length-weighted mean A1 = 13.1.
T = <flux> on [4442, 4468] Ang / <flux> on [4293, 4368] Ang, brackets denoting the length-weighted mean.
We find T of 1.21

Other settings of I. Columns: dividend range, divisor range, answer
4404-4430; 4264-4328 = 1.33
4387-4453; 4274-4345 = 1.28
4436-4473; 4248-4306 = 1.30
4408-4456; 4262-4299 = 1.34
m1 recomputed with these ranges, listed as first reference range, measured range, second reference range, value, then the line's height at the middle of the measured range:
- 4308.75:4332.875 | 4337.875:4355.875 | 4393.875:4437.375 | 0.6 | 12.8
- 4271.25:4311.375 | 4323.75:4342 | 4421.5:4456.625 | -2.0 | 11.5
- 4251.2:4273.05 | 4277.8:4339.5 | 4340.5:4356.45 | 5.2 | 12.3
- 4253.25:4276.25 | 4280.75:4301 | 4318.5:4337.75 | 2.7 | 12.3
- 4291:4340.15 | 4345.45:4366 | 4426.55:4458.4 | -2.1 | 12.4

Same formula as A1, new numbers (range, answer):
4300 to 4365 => 12.1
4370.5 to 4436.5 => 13.7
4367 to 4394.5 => 13.1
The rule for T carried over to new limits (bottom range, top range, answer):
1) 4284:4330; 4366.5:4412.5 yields 1.24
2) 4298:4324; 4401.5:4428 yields 1.39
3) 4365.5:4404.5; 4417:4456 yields 1.12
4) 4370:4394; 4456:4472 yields 1.09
